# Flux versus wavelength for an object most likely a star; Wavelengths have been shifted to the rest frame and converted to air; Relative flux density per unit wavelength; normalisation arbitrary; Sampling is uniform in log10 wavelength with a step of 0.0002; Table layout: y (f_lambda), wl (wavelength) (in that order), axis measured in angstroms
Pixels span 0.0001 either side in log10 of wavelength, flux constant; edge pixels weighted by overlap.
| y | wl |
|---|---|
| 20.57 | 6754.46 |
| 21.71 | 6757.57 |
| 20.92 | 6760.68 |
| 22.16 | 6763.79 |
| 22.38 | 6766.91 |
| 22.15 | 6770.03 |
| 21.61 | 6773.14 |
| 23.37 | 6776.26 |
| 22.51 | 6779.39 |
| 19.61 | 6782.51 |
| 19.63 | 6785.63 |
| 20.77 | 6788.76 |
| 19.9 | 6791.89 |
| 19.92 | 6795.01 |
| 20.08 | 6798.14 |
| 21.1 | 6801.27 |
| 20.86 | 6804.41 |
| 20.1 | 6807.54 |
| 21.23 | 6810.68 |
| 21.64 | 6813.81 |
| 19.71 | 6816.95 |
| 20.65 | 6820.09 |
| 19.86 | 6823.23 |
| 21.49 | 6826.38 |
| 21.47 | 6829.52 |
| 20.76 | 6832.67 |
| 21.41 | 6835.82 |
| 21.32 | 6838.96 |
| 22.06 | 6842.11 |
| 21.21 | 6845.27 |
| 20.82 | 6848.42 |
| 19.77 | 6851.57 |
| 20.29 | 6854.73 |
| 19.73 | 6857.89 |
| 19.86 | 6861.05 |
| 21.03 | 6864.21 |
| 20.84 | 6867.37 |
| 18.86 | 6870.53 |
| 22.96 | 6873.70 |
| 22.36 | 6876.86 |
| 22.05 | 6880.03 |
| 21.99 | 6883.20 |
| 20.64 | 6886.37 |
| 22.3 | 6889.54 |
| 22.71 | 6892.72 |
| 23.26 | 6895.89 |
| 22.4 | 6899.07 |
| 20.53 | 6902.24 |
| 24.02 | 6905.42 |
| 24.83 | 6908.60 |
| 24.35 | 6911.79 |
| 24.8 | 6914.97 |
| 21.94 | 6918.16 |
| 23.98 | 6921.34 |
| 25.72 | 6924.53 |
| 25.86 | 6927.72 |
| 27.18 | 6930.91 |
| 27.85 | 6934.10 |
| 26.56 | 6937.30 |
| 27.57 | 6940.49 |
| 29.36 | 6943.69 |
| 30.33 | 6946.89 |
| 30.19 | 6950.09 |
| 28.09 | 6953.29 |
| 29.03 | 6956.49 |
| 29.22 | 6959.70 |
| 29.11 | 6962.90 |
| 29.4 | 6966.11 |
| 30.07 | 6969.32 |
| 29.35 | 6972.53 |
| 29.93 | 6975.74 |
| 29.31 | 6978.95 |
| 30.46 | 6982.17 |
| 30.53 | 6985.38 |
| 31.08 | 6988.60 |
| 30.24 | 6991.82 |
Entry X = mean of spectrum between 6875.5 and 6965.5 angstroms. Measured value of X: 25.4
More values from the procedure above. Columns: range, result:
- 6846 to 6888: 20.9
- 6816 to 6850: 21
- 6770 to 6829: 20.8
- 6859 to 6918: 22.2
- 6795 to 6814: 20.7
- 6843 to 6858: 20.5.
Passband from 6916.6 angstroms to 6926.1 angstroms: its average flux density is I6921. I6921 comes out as 23.9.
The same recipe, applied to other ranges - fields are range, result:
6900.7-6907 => 22.3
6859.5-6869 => 20.6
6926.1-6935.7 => 27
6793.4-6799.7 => 20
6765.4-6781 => 22.4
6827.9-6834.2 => 21.1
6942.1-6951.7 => 30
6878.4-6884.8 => 22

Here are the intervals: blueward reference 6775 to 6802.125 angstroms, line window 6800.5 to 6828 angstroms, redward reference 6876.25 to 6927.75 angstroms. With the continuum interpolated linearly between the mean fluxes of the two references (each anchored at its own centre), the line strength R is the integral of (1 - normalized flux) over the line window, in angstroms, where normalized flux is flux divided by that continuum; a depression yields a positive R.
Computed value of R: 0.69 angstroms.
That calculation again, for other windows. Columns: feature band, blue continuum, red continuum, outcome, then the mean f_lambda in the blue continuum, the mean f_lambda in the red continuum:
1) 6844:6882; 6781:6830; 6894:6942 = 3.1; 20.5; 24.7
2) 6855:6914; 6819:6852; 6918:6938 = 4.1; 21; 25.8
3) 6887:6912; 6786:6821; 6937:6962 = 3.0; 20.5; 28.9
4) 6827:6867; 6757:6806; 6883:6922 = 2.3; 21.2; 22.9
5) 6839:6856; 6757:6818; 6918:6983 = 2.0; 21.1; 28.2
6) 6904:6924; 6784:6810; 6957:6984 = 1.9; 20.3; 29.6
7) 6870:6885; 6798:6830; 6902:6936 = 0.9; 20.7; 24.8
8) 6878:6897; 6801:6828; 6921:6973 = 2.1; 20.7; 28.2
